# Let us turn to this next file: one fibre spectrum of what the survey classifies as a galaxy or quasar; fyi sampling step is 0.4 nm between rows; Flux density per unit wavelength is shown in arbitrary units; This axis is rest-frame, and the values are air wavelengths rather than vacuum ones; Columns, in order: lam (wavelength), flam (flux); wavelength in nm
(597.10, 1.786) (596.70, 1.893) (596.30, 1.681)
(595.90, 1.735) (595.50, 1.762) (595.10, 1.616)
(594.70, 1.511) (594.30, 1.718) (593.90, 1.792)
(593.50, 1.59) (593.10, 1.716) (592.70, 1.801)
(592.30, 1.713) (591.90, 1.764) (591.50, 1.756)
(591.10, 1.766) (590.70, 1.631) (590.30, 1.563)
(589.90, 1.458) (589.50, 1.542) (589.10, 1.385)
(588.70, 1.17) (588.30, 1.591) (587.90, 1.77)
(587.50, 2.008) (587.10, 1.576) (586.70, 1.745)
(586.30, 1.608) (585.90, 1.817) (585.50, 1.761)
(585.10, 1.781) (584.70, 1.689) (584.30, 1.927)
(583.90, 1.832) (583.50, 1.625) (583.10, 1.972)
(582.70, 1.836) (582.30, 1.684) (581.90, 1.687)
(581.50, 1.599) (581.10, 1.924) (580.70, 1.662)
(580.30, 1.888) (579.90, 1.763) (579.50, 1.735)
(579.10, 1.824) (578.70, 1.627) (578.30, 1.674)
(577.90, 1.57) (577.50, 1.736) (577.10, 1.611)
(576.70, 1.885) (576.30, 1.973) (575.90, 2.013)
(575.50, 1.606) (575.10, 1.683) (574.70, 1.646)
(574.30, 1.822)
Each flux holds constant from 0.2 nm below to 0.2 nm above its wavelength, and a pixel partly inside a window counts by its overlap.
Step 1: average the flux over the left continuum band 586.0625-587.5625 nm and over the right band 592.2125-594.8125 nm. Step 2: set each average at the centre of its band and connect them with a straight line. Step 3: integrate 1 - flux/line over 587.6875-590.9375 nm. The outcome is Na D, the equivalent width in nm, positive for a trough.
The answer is 0.36 nm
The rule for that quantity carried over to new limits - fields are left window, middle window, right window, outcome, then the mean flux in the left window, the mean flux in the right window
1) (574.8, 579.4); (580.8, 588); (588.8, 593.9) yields -0.34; 1.74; 1.64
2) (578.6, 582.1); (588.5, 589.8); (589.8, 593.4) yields 0.25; 1.75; 1.69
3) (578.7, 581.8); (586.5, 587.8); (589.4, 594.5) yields -0.05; 1.76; 1.68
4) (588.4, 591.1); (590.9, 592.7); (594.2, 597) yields -0.22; 1.49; 1.7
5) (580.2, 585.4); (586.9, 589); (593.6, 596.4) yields 0.15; 1.77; 1.68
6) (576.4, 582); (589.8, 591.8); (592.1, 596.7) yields 0.07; 1.73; 1.7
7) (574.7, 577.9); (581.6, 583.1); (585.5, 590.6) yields -0.07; 1.76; 1.61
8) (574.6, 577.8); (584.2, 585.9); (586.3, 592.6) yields -0.11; 1.77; 1.63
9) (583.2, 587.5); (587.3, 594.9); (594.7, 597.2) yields 0.41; 1.75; 1.73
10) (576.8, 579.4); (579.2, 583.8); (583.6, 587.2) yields -0.13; 1.68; 1.75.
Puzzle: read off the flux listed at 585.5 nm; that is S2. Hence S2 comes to 1.761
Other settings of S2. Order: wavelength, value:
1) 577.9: 1.57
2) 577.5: 1.736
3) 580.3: 1.888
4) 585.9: 1.817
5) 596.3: 1.681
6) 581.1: 1.924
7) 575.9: 2.013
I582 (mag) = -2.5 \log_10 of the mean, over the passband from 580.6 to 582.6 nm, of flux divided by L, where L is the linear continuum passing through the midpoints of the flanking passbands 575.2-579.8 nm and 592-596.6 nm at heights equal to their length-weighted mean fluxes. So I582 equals 0.011 mag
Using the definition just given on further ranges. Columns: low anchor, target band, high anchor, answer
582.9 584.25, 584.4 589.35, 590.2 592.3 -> 0.070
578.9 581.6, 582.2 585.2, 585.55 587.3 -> -0.041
